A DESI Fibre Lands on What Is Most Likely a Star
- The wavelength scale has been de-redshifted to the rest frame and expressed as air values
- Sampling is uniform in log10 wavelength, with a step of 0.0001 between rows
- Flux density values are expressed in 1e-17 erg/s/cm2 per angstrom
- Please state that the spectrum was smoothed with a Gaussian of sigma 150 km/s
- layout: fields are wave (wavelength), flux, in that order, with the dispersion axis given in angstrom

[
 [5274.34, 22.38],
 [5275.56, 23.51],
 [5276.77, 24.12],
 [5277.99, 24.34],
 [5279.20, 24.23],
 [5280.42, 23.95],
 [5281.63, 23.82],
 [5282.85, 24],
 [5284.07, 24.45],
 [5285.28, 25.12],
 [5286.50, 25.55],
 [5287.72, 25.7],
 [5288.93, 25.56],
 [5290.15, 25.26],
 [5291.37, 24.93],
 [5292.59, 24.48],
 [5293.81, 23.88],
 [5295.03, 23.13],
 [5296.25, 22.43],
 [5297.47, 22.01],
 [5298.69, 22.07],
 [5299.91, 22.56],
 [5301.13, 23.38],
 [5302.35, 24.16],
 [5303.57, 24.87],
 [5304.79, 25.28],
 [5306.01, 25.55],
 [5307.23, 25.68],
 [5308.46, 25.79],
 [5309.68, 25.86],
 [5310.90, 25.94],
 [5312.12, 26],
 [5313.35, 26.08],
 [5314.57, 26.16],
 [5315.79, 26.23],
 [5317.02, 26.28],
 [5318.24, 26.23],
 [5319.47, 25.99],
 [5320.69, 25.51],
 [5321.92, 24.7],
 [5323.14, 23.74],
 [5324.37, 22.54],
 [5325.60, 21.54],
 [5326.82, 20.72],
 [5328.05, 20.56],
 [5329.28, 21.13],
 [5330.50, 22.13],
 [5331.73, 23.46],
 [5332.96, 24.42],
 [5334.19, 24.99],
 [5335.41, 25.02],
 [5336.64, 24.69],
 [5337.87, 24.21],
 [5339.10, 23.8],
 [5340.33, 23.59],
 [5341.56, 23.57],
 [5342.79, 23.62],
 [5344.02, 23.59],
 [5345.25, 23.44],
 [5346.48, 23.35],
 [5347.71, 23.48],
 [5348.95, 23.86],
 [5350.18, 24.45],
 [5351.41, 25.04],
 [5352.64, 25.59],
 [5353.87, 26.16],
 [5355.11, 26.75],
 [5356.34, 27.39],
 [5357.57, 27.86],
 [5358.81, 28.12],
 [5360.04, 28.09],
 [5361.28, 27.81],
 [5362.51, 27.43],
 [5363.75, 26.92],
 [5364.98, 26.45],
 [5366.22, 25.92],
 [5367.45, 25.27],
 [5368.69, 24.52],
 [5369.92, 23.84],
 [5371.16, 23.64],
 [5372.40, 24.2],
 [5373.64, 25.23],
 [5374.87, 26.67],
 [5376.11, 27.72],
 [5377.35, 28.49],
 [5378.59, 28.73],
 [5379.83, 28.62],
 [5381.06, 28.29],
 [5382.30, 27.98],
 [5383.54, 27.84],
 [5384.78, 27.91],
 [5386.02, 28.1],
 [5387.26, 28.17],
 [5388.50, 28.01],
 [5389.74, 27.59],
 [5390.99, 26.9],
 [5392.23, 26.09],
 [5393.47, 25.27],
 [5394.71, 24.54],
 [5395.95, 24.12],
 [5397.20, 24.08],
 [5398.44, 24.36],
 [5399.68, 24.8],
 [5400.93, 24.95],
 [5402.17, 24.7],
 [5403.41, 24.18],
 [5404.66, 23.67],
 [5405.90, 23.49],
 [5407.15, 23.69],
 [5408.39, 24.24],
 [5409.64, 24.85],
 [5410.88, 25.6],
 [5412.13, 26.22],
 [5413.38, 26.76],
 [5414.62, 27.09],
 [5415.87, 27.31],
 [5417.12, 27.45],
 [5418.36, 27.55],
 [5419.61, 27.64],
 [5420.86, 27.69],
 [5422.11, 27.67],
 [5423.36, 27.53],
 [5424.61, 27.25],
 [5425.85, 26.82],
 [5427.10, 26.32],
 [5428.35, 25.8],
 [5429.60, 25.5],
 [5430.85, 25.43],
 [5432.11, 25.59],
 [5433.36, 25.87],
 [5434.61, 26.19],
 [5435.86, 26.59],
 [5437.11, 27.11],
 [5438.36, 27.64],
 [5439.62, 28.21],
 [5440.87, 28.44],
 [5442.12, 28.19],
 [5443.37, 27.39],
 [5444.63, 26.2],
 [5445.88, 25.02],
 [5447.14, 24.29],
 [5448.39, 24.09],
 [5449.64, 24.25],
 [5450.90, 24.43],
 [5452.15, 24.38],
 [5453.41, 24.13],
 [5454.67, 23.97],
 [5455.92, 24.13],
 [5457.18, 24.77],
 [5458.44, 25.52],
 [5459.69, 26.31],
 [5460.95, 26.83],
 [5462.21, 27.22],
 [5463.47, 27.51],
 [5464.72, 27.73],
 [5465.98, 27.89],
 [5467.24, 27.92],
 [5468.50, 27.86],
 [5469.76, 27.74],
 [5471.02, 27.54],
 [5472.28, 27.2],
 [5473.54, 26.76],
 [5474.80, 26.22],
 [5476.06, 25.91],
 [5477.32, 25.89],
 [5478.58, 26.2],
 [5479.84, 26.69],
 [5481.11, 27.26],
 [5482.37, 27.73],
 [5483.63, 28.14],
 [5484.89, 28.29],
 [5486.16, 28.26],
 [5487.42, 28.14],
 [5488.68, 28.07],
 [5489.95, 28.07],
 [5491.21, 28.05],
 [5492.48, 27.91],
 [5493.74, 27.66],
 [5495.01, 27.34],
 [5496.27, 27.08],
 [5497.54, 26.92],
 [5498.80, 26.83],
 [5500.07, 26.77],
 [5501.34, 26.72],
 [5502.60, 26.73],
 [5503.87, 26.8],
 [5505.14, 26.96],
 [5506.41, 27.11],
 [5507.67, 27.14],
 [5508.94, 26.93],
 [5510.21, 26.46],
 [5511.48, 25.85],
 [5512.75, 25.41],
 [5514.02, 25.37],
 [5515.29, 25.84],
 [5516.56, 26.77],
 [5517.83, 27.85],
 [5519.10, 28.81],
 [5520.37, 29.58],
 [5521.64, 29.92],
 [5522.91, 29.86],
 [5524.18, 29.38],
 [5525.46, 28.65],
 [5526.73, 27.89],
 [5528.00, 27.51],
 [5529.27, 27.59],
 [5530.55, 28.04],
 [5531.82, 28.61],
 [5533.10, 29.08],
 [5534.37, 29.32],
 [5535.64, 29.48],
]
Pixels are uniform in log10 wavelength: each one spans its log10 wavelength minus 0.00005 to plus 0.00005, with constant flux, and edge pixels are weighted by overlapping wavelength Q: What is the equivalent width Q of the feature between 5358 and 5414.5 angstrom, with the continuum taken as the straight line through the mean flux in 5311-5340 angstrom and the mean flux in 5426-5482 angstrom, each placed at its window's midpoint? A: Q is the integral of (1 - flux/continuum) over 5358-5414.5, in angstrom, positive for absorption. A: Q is -2.1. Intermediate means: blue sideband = 24.2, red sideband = 26.3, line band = 26.1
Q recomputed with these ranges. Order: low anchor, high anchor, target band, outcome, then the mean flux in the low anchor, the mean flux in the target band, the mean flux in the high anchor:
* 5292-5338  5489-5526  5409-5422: -0.5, 24.2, 26.8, 27.4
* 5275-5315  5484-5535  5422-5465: 1.0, 24.5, 26.1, 27.6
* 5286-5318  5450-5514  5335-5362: 0.2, 24.8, 25.2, 26.8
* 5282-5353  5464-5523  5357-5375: -0.7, 24.3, 26.1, 27.3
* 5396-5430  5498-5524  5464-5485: -0.4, 25.8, 27.2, 27.2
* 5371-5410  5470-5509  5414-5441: -0.5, 26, 26.9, 27.2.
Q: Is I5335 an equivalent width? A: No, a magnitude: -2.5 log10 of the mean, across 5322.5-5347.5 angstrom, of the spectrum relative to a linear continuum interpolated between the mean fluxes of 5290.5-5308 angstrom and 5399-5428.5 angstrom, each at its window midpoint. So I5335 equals 0.061 mag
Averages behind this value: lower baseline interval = 23.9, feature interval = 23.2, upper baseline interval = 26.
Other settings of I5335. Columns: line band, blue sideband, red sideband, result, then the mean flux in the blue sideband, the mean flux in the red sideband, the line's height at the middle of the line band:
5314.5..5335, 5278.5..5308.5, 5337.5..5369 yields 0.05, 24.3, 25.4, 24.9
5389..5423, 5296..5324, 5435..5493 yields 0.01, 24.9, 26.7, 26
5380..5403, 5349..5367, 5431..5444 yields 0.02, 26.6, 27.1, 26.8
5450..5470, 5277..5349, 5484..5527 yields 0.03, 24.2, 27.5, 26.7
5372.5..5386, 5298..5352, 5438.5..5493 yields -0.10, 24.2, 26.7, 25.2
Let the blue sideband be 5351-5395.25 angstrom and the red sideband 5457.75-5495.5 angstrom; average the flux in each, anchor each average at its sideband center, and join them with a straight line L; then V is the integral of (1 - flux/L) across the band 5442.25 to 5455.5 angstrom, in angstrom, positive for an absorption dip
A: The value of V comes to 1.09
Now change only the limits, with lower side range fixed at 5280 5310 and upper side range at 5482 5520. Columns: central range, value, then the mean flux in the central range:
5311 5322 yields -0.6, 26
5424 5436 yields 0.1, 26.1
